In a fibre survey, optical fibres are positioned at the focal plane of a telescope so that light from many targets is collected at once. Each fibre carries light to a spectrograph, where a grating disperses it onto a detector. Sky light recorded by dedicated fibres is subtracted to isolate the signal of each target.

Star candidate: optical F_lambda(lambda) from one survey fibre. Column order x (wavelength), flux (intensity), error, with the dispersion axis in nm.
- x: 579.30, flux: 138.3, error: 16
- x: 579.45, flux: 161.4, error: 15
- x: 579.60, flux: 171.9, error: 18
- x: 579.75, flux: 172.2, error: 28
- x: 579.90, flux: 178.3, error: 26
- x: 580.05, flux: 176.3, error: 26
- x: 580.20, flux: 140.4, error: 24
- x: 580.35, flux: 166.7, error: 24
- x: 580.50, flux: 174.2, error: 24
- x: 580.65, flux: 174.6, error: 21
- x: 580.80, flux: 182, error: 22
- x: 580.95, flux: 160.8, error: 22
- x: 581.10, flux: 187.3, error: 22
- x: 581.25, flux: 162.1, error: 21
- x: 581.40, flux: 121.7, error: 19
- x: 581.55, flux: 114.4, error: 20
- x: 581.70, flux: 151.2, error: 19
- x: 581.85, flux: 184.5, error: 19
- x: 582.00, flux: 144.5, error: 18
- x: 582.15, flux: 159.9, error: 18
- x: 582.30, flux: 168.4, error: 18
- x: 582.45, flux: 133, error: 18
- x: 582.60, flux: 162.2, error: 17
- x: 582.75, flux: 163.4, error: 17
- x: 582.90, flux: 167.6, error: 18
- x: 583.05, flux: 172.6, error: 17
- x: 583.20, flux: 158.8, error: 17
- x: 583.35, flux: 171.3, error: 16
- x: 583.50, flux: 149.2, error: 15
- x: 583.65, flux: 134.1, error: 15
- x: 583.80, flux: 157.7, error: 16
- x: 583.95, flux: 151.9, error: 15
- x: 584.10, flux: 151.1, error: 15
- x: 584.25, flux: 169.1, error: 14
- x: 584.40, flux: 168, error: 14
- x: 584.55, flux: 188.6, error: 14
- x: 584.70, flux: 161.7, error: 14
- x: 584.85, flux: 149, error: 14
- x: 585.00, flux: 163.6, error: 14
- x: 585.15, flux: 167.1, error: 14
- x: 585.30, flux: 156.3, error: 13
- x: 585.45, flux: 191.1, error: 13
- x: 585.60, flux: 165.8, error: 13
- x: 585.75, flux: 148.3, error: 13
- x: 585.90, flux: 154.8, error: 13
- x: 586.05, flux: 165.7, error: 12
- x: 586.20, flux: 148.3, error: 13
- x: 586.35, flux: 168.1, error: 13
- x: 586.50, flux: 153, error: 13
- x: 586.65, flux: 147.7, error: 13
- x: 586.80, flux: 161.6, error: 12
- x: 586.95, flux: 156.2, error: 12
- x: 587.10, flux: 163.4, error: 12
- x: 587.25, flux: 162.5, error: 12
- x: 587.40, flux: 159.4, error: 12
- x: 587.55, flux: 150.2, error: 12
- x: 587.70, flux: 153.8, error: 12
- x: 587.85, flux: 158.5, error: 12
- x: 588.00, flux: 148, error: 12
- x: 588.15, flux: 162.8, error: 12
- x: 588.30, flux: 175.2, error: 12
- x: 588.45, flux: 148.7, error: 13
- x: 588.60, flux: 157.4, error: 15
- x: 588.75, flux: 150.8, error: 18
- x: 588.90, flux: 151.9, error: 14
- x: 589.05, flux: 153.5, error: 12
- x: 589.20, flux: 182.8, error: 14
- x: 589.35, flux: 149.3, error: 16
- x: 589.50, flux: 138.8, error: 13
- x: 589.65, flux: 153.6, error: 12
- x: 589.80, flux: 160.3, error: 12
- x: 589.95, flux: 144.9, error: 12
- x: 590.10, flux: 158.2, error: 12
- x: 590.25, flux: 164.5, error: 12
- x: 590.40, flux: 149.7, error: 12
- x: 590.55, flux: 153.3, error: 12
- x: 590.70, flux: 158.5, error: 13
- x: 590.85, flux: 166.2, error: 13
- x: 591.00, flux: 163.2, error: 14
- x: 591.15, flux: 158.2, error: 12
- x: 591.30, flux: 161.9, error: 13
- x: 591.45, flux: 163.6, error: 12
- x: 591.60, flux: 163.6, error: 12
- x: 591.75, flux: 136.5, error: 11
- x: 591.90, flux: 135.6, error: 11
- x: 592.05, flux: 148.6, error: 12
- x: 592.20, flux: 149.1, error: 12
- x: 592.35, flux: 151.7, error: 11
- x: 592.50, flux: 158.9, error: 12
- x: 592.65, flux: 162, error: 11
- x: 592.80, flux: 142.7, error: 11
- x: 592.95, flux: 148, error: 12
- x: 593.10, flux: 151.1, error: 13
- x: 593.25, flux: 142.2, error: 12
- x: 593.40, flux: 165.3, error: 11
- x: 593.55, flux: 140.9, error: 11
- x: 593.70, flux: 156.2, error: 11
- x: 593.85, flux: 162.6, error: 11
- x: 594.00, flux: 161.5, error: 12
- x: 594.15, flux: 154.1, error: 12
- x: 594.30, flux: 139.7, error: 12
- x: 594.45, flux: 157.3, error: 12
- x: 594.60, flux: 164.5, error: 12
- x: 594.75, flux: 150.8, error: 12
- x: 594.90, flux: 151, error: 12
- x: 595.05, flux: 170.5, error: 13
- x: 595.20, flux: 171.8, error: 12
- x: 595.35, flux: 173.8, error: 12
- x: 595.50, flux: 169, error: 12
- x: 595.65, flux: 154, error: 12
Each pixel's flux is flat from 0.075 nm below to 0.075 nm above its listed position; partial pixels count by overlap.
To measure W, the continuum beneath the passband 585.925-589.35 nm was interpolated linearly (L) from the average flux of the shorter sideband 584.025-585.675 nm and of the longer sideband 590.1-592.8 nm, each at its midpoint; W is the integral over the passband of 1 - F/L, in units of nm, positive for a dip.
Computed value 0.08 nm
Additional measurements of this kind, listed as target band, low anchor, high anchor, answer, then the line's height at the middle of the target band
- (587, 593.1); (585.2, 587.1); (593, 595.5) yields 0.13 nm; 159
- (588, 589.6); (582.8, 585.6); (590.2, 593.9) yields 0.01 nm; 158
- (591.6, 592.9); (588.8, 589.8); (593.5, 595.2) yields 0.06 nm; 156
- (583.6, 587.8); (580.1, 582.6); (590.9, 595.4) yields -0.07 nm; 157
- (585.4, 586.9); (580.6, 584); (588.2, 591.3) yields -0.02 nm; 157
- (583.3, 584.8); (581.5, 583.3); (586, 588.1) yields -0.03 nm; 157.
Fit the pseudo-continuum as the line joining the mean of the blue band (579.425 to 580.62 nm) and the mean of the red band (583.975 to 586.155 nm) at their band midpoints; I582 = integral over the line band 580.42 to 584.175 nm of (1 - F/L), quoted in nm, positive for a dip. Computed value 0.18 nm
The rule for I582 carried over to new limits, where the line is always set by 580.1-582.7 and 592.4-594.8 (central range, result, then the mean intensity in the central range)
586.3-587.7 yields -0.01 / 158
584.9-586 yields -0.05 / 164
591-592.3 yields 0.01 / 153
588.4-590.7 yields 0.01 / 155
